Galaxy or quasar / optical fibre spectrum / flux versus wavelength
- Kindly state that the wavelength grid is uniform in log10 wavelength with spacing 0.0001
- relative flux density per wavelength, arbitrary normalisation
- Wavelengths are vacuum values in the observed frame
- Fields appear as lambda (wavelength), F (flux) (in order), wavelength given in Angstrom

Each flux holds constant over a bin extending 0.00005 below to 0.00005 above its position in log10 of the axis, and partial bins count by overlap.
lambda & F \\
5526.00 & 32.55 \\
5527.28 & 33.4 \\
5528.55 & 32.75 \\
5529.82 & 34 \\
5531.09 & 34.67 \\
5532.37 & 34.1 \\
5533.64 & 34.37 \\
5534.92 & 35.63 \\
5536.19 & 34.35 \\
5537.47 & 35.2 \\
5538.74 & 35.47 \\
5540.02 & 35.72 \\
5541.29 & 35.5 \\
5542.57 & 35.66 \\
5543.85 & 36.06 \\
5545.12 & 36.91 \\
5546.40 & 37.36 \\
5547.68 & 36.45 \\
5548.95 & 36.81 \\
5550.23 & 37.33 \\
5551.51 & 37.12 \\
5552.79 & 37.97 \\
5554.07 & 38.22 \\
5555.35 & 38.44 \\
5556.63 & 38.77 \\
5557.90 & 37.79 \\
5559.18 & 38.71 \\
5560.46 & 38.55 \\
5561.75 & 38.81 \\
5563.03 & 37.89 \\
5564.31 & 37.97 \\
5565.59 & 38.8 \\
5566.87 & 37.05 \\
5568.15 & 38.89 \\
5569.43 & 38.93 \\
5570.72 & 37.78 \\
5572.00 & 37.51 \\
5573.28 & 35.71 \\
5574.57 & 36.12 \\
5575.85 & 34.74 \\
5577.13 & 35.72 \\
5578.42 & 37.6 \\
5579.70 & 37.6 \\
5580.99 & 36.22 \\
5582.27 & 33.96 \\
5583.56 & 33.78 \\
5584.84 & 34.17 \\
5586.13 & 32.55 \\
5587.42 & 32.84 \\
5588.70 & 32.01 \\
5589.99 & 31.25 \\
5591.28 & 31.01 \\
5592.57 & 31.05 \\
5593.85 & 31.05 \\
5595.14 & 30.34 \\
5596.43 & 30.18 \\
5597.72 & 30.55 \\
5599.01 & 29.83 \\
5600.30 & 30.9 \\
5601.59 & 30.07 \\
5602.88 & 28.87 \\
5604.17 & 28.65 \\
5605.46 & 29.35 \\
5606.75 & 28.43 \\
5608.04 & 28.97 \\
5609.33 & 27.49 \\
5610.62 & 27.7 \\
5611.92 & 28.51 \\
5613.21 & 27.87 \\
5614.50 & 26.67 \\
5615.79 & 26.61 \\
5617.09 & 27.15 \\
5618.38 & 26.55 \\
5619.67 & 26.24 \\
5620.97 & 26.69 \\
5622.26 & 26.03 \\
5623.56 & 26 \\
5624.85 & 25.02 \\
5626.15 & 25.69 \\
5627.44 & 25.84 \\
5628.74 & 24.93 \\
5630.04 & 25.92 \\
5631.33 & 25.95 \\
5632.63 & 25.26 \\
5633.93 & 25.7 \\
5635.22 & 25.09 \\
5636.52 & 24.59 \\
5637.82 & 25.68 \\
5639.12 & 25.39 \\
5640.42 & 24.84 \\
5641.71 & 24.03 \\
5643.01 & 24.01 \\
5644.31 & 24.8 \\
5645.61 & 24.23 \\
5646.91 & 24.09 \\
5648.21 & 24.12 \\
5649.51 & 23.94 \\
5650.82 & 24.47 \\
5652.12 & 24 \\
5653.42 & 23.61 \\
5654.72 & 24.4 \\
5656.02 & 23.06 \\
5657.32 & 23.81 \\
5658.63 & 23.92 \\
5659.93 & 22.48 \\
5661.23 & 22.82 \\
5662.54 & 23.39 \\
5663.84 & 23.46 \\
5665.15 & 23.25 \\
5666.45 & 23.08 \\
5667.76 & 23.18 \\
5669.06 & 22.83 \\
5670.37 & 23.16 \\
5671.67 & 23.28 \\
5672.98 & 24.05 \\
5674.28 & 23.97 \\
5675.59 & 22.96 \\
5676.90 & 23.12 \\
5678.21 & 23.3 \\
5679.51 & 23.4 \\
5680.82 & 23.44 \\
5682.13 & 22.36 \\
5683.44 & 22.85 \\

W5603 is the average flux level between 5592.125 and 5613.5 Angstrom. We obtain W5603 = 29.4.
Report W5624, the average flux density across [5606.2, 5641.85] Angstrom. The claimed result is 26.3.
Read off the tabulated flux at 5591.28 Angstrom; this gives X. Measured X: 31.01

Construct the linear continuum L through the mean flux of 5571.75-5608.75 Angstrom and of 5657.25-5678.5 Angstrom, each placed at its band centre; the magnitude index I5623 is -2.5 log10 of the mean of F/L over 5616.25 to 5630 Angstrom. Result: 0.101 mag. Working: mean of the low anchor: 32.4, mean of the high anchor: 23.3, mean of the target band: 26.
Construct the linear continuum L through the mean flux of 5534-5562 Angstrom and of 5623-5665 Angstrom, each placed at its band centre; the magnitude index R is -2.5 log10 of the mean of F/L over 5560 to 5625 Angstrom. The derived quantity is -0.027 mag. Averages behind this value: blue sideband 36.9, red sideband 24.5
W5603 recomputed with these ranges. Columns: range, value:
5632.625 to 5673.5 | 24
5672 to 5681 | 23.5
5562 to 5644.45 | 30.3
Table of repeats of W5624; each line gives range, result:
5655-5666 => 23.3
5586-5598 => 31.2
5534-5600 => 35.6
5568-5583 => 36.6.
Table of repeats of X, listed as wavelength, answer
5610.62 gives 27.7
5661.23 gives 22.82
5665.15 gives 23.25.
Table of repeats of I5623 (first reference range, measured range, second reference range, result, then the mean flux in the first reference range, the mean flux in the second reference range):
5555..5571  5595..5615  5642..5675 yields 0.10 mag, 38.4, 23.7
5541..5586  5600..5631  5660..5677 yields 0.11 mag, 37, 23.2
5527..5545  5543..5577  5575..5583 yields -0.06 mag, 34.9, 36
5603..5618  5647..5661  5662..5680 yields 0.04 mag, 28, 23.3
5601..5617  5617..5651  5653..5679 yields 0.04 mag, 28.2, 23.4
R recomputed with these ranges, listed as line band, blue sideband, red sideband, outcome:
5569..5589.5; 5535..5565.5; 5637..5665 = -0.064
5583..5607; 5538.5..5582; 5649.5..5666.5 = 0.050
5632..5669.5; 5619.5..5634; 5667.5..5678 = 0.019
